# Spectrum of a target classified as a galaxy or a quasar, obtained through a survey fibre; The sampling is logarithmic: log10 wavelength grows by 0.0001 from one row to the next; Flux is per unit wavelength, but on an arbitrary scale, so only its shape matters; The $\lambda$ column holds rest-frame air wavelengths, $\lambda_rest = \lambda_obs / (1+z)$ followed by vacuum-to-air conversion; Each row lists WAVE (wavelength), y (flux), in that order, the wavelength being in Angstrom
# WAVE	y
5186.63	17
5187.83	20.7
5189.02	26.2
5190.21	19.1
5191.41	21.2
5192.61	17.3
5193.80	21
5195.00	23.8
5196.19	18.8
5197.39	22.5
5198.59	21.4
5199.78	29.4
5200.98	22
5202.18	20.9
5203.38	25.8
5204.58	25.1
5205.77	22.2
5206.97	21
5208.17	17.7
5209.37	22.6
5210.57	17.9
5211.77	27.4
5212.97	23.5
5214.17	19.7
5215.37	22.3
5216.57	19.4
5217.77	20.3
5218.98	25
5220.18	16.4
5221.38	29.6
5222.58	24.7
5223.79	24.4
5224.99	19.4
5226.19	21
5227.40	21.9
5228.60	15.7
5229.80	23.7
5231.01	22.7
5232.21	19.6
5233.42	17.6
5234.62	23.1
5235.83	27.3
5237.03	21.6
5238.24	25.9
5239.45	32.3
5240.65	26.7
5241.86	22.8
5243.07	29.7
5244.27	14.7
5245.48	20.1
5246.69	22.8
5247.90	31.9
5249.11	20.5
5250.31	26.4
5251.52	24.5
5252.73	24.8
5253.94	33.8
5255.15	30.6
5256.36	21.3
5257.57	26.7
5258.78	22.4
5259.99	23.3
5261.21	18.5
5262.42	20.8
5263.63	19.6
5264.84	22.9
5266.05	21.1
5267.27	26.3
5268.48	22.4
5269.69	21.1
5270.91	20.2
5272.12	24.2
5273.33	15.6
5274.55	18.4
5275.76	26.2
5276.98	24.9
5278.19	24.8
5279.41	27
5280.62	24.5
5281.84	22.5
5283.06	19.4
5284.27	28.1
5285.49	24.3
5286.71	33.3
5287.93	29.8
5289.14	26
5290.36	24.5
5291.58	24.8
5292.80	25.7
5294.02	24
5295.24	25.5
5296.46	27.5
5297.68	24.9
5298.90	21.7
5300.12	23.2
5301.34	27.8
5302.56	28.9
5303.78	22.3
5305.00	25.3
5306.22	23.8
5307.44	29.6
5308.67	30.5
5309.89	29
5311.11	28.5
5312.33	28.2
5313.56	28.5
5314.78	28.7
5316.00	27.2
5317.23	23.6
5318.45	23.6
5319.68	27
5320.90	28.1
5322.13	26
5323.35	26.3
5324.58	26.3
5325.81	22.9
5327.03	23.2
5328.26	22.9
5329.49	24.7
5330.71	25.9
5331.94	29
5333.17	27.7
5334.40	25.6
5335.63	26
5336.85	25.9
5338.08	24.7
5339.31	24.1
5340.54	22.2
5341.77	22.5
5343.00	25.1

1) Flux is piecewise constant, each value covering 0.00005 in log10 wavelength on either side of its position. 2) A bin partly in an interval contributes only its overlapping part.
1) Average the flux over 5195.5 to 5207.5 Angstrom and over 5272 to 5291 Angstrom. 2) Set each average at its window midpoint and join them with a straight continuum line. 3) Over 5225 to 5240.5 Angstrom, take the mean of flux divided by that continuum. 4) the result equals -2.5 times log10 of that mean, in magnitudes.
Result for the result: 0.04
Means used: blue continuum 22.9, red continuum 24.6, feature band 22.7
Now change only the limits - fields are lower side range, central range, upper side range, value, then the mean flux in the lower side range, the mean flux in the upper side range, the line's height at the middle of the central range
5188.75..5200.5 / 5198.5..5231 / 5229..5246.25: 0.02 mag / 22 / 23.3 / 22.6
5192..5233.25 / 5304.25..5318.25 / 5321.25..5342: -0.12 mag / 21.9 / 25.1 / 24.6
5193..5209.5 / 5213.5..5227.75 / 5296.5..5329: 0.05 mag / 22.4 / 26.1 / 23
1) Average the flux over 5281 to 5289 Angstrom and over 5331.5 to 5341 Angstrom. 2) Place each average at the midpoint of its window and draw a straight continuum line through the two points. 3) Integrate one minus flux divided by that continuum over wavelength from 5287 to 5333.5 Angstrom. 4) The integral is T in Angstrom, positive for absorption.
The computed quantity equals -0.5 Angstrom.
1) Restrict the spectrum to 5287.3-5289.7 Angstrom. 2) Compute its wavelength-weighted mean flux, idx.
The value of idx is 28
